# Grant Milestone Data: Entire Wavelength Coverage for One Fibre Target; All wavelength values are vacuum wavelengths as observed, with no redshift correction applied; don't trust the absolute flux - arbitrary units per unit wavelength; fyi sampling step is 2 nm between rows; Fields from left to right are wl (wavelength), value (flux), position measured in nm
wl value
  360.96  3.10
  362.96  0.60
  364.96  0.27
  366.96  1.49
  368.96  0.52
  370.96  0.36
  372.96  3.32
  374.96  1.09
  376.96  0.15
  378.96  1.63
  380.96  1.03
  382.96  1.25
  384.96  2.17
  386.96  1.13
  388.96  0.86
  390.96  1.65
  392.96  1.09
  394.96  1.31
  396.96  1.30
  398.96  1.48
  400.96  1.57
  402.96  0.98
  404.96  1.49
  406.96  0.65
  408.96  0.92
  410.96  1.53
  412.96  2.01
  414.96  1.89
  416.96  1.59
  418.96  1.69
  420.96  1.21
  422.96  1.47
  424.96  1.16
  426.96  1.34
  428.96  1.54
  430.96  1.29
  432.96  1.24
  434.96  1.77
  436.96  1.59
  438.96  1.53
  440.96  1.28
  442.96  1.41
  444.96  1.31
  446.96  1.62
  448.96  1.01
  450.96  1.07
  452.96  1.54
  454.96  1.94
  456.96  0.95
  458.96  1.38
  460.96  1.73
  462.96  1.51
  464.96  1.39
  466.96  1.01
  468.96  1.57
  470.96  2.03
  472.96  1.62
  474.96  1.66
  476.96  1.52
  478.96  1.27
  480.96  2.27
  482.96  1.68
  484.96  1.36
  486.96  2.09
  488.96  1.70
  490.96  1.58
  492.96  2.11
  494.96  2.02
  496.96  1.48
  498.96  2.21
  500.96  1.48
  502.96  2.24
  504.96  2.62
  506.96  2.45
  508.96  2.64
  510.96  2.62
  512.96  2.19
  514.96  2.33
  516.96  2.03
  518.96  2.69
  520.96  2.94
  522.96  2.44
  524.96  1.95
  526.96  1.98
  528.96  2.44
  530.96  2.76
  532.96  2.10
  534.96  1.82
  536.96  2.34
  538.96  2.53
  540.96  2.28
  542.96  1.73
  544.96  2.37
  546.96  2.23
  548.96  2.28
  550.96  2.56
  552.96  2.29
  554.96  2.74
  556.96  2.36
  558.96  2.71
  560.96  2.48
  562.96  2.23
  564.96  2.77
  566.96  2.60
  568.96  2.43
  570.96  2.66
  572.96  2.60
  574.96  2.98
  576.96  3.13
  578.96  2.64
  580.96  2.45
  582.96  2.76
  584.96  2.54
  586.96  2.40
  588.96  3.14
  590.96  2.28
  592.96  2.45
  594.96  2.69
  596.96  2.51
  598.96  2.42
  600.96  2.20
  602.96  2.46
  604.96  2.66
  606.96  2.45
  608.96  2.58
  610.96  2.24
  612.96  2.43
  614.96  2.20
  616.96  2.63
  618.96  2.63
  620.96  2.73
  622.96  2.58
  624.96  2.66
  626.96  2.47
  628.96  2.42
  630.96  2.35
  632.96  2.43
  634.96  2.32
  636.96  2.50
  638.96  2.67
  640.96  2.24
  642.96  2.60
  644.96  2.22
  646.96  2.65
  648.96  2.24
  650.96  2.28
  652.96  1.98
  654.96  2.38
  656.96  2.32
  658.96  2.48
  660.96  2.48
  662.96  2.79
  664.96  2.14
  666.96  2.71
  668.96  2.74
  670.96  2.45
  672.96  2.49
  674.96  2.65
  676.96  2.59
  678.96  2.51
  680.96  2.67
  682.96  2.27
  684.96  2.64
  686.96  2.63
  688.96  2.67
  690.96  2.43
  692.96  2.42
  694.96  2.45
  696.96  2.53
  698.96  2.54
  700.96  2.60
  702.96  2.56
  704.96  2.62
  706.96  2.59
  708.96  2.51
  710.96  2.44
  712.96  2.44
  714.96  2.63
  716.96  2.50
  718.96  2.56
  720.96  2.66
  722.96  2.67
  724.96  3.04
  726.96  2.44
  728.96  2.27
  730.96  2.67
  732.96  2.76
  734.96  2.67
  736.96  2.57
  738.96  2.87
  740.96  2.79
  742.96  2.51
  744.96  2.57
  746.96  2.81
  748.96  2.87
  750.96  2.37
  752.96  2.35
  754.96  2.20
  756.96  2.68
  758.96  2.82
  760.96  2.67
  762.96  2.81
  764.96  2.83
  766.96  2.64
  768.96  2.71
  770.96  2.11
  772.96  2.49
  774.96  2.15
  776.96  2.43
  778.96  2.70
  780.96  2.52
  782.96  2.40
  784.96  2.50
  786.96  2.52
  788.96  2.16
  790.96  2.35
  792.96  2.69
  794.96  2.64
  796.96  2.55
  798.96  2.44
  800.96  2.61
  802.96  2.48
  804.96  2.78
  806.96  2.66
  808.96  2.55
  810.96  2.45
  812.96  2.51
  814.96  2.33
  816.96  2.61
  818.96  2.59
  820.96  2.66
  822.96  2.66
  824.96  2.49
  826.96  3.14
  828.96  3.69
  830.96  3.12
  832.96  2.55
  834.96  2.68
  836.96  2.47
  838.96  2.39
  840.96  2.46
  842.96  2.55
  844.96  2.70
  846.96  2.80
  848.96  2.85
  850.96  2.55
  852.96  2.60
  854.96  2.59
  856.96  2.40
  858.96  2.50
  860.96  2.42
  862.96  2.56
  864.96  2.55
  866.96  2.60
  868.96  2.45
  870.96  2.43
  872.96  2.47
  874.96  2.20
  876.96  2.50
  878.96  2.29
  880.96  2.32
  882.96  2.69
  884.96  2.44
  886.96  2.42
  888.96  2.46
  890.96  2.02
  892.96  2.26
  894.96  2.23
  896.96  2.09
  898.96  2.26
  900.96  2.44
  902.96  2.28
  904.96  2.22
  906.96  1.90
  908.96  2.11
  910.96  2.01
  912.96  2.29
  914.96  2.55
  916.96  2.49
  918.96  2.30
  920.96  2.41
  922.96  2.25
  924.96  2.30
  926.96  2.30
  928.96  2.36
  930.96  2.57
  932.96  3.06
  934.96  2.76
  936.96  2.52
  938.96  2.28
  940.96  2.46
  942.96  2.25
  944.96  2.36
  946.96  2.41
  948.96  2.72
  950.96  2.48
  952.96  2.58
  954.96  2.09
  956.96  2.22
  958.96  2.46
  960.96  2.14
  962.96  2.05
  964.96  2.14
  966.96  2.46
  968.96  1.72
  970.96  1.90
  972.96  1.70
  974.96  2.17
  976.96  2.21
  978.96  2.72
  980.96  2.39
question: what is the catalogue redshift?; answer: 0.26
